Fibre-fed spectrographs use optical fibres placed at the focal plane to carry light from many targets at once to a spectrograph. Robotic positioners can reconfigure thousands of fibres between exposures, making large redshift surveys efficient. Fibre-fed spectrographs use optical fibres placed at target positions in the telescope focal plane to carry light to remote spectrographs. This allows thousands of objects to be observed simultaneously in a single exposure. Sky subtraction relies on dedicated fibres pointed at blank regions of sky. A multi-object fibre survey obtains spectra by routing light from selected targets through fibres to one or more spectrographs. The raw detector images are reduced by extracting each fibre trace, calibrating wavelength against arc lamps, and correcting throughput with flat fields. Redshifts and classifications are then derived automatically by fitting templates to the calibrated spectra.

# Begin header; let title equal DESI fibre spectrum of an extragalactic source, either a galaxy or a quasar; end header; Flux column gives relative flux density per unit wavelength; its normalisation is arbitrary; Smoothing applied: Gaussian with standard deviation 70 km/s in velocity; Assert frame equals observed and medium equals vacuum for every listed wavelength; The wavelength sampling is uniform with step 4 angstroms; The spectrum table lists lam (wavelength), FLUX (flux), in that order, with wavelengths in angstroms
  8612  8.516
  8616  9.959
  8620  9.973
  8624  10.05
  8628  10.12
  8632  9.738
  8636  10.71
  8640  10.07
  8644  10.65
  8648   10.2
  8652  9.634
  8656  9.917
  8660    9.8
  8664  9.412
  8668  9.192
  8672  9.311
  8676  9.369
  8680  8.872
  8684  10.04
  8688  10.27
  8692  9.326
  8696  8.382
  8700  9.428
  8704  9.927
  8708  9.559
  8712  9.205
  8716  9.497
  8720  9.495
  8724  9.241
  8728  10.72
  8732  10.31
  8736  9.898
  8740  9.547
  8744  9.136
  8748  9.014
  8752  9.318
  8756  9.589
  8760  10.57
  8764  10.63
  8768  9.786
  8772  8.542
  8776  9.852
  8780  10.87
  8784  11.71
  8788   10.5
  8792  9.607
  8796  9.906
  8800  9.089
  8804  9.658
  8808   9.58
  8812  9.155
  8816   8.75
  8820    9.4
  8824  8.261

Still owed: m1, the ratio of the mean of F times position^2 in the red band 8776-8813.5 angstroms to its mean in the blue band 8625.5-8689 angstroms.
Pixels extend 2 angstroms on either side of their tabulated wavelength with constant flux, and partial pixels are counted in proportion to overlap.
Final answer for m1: 1.05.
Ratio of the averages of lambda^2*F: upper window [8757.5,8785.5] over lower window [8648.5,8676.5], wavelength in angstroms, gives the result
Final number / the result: 1.1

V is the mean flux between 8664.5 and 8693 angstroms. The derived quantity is 9.48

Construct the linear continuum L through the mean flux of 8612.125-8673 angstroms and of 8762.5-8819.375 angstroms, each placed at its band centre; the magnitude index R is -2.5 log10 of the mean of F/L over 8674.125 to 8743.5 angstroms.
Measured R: 0.03 mag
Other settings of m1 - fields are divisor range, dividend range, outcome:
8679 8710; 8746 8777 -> 1.03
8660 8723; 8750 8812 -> 1.07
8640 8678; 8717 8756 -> 1.01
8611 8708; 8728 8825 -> 1.03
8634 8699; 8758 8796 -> 1.08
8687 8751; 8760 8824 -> 1.04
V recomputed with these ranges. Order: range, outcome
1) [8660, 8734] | 9.54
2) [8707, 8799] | 9.84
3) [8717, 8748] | 9.71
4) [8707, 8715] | 9.37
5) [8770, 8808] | 9.95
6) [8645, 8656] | 9.98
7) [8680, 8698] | 9.43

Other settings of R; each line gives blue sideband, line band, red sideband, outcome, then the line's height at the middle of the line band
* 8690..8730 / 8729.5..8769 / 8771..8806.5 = -0.01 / 9.74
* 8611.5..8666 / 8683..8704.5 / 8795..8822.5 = 0.03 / 9.75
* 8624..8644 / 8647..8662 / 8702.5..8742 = 0.02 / 10.1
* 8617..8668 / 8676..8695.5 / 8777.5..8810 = 0.06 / 10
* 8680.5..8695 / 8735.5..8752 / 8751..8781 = 0.05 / 9.82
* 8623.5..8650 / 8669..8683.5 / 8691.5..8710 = 0.05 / 9.67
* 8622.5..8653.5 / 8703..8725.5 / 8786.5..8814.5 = 0.05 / 9.9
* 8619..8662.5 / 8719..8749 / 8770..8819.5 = 0.02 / 9.88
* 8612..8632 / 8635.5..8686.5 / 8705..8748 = 0.00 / 9.77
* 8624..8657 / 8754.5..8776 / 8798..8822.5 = -0.04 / 9.48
